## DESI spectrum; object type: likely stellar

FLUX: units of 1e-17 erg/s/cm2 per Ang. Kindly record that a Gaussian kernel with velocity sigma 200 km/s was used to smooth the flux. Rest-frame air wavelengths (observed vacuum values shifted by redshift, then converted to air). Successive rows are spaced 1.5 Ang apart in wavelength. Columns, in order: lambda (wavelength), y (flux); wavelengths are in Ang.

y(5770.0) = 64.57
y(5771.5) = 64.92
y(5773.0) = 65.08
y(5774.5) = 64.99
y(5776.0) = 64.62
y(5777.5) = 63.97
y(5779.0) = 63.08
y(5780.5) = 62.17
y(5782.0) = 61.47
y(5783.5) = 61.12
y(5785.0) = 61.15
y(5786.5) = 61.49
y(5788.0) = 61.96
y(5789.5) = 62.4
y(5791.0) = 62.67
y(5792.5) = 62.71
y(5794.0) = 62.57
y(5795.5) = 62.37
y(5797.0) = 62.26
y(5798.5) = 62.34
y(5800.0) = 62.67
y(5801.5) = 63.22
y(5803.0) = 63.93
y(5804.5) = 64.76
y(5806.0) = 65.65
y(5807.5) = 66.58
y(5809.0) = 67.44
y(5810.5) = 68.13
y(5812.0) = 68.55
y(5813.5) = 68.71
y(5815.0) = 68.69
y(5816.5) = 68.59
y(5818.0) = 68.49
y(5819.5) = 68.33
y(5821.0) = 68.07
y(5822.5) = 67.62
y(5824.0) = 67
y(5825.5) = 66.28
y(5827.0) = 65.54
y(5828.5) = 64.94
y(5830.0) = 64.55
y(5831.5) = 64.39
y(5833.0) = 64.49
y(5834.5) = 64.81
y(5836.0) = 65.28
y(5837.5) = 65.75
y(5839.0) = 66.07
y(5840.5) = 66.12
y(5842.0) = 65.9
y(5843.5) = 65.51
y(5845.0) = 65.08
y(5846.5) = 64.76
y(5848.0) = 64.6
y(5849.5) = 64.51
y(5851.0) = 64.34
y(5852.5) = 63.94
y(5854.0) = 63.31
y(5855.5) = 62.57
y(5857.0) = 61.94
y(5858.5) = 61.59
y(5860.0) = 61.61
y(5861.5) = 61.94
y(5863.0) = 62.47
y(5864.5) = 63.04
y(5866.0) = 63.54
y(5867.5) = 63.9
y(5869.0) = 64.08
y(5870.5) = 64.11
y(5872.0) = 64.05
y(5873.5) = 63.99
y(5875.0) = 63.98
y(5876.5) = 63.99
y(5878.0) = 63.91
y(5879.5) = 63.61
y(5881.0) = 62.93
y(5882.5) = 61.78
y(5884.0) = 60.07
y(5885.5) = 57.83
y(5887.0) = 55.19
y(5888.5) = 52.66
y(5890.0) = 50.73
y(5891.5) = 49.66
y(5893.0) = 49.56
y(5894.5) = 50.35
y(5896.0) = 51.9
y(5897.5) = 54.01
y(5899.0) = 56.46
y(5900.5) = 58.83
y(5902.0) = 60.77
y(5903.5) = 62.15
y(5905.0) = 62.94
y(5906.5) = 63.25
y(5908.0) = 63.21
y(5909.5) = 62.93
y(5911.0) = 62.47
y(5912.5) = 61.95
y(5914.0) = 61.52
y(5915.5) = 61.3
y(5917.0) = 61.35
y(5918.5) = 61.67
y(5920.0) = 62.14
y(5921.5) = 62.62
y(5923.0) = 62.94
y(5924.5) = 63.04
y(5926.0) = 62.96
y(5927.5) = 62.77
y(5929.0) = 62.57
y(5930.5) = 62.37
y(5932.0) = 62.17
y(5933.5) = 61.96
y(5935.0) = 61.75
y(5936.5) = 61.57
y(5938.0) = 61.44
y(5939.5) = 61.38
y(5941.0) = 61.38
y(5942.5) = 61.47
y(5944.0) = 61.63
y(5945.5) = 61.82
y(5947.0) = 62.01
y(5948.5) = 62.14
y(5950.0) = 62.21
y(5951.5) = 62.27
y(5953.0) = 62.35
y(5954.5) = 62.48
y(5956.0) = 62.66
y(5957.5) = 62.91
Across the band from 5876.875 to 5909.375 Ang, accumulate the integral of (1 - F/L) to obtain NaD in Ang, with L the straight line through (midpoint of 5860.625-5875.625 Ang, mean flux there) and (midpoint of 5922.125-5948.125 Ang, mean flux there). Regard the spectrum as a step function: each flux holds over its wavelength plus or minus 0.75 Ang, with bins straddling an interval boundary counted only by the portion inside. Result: 2.6 Ang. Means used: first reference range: 63.5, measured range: 57.9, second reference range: 62.1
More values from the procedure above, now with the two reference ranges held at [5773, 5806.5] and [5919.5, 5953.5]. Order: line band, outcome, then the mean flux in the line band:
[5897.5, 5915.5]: 0.3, 61.2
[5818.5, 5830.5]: -0.7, 66.6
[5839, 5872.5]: -0.7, 63.8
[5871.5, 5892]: 0.9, 59.7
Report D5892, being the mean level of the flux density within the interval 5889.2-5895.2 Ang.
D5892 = 50.1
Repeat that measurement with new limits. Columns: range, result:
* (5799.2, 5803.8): 63.3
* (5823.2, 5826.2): 66.7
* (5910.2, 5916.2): 61.8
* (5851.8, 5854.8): 63.6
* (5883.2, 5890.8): 55.3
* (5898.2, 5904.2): 59.5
